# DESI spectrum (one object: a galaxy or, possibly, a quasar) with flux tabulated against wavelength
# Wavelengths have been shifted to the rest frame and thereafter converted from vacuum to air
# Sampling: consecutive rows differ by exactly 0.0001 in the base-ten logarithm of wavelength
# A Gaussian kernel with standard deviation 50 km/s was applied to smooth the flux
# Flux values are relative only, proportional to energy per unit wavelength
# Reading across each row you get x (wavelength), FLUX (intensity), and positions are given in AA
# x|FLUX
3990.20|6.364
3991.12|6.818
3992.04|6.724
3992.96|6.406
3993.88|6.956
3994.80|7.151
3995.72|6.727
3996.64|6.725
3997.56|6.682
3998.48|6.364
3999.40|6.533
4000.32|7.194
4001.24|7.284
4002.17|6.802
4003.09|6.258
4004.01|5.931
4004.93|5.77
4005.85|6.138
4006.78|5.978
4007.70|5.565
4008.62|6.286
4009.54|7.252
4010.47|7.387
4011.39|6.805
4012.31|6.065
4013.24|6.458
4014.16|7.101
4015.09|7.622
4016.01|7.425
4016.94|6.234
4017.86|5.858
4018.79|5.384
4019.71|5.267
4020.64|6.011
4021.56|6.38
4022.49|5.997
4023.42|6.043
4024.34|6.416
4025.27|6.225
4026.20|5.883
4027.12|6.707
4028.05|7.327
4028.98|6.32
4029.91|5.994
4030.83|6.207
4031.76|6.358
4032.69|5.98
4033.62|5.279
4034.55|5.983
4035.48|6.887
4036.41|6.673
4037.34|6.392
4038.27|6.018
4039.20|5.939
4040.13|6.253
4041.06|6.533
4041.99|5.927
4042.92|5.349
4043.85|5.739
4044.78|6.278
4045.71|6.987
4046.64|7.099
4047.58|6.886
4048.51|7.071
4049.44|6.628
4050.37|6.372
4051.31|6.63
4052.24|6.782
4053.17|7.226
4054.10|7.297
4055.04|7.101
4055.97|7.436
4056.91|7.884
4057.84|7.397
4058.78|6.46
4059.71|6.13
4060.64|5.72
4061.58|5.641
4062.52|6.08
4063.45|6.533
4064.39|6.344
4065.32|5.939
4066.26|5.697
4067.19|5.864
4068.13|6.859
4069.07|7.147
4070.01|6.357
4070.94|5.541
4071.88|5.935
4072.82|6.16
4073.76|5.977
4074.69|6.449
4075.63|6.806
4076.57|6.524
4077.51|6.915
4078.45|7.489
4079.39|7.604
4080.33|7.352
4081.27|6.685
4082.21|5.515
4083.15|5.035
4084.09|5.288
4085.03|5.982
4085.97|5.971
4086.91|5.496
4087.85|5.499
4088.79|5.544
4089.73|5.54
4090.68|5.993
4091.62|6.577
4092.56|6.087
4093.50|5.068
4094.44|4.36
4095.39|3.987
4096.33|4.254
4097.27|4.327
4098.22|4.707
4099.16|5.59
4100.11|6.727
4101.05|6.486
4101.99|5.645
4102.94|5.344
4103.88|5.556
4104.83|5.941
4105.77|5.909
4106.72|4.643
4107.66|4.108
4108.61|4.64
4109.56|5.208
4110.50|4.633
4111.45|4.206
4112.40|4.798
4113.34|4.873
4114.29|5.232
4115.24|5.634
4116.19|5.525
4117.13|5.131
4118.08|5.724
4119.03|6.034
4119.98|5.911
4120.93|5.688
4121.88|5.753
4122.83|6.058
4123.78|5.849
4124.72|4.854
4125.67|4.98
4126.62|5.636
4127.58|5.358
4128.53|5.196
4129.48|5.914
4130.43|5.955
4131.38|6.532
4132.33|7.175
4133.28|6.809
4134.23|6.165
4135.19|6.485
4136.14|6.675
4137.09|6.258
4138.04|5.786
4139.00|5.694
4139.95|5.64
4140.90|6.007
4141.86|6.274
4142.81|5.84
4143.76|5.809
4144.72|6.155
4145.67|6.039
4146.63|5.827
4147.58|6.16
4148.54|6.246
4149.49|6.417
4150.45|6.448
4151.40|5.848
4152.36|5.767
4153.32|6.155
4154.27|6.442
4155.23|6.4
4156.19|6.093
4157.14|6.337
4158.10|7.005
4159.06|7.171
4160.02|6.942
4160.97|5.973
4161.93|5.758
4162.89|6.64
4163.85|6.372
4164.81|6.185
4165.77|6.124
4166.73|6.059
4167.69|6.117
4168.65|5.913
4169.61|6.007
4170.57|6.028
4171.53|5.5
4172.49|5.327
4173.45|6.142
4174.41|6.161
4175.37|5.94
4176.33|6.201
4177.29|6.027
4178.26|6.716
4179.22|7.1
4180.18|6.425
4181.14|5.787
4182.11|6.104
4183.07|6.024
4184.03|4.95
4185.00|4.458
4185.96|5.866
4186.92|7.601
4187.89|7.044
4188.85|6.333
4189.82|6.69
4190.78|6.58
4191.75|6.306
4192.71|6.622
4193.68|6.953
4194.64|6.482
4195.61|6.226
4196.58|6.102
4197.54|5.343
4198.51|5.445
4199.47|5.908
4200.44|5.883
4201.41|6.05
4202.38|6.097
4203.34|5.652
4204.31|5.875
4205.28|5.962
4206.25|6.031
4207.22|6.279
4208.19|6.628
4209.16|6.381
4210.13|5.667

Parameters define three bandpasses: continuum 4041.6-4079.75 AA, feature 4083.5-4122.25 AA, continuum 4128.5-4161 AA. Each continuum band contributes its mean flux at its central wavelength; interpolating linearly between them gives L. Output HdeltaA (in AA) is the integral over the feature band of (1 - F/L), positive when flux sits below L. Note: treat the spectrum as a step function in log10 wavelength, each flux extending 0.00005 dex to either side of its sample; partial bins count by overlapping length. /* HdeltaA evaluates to 6.3 AA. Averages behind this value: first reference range 6.54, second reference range 6.24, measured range 5.35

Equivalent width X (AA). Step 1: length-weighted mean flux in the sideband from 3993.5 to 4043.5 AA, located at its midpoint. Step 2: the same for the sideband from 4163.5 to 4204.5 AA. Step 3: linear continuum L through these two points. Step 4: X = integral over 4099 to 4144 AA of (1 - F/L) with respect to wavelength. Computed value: 3.9 AA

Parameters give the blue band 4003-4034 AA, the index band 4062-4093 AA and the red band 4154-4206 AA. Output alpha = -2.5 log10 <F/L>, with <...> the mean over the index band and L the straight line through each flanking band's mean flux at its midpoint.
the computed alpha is 0.01 mag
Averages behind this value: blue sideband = 6.3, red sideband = 6.17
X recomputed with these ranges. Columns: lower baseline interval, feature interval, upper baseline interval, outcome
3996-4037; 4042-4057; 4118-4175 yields -1.0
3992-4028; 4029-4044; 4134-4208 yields 0.7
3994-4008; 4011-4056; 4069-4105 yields -1.2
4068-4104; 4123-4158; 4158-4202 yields 0.1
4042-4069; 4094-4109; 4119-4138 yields 2.5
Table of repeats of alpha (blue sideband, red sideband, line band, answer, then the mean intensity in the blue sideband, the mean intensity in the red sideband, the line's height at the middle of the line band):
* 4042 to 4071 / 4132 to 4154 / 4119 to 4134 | 0.067 mag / 6.54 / 6.16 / 6.23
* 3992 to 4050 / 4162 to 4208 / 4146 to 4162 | -0.023 mag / 6.41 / 6.12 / 6.17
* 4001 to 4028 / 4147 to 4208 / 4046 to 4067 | -0.055 mag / 6.37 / 6.17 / 6.32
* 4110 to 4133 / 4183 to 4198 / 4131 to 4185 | -0.048 mag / 5.54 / 6.23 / 5.91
